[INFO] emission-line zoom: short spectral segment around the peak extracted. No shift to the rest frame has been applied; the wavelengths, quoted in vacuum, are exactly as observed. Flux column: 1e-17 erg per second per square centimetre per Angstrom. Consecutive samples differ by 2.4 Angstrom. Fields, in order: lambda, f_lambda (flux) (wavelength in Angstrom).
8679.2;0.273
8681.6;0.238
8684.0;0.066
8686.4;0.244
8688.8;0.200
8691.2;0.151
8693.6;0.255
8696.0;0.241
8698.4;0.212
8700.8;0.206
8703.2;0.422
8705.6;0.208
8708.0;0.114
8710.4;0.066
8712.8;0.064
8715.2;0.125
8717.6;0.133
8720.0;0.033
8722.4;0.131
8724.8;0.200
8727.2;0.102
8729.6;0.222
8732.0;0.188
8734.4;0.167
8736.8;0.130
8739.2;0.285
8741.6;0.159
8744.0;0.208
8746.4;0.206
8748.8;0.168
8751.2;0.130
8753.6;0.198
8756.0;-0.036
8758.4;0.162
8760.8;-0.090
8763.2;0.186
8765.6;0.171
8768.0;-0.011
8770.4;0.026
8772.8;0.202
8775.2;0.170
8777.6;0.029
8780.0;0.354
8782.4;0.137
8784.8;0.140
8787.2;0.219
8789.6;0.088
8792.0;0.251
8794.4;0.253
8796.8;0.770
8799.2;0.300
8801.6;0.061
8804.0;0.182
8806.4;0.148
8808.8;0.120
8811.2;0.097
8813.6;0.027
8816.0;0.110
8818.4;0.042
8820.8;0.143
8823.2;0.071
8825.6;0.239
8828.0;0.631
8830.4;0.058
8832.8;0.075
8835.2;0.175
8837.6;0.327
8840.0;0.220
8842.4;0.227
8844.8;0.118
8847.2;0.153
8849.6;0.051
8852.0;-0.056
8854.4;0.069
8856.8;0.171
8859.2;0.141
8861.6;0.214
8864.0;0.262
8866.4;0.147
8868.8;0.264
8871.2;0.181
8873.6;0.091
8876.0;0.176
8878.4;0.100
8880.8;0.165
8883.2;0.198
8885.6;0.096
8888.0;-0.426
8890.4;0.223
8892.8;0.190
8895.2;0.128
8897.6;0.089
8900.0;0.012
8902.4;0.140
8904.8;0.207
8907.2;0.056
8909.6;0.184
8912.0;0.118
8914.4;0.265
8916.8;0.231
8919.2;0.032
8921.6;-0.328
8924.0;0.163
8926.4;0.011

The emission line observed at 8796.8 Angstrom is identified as Hbeta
